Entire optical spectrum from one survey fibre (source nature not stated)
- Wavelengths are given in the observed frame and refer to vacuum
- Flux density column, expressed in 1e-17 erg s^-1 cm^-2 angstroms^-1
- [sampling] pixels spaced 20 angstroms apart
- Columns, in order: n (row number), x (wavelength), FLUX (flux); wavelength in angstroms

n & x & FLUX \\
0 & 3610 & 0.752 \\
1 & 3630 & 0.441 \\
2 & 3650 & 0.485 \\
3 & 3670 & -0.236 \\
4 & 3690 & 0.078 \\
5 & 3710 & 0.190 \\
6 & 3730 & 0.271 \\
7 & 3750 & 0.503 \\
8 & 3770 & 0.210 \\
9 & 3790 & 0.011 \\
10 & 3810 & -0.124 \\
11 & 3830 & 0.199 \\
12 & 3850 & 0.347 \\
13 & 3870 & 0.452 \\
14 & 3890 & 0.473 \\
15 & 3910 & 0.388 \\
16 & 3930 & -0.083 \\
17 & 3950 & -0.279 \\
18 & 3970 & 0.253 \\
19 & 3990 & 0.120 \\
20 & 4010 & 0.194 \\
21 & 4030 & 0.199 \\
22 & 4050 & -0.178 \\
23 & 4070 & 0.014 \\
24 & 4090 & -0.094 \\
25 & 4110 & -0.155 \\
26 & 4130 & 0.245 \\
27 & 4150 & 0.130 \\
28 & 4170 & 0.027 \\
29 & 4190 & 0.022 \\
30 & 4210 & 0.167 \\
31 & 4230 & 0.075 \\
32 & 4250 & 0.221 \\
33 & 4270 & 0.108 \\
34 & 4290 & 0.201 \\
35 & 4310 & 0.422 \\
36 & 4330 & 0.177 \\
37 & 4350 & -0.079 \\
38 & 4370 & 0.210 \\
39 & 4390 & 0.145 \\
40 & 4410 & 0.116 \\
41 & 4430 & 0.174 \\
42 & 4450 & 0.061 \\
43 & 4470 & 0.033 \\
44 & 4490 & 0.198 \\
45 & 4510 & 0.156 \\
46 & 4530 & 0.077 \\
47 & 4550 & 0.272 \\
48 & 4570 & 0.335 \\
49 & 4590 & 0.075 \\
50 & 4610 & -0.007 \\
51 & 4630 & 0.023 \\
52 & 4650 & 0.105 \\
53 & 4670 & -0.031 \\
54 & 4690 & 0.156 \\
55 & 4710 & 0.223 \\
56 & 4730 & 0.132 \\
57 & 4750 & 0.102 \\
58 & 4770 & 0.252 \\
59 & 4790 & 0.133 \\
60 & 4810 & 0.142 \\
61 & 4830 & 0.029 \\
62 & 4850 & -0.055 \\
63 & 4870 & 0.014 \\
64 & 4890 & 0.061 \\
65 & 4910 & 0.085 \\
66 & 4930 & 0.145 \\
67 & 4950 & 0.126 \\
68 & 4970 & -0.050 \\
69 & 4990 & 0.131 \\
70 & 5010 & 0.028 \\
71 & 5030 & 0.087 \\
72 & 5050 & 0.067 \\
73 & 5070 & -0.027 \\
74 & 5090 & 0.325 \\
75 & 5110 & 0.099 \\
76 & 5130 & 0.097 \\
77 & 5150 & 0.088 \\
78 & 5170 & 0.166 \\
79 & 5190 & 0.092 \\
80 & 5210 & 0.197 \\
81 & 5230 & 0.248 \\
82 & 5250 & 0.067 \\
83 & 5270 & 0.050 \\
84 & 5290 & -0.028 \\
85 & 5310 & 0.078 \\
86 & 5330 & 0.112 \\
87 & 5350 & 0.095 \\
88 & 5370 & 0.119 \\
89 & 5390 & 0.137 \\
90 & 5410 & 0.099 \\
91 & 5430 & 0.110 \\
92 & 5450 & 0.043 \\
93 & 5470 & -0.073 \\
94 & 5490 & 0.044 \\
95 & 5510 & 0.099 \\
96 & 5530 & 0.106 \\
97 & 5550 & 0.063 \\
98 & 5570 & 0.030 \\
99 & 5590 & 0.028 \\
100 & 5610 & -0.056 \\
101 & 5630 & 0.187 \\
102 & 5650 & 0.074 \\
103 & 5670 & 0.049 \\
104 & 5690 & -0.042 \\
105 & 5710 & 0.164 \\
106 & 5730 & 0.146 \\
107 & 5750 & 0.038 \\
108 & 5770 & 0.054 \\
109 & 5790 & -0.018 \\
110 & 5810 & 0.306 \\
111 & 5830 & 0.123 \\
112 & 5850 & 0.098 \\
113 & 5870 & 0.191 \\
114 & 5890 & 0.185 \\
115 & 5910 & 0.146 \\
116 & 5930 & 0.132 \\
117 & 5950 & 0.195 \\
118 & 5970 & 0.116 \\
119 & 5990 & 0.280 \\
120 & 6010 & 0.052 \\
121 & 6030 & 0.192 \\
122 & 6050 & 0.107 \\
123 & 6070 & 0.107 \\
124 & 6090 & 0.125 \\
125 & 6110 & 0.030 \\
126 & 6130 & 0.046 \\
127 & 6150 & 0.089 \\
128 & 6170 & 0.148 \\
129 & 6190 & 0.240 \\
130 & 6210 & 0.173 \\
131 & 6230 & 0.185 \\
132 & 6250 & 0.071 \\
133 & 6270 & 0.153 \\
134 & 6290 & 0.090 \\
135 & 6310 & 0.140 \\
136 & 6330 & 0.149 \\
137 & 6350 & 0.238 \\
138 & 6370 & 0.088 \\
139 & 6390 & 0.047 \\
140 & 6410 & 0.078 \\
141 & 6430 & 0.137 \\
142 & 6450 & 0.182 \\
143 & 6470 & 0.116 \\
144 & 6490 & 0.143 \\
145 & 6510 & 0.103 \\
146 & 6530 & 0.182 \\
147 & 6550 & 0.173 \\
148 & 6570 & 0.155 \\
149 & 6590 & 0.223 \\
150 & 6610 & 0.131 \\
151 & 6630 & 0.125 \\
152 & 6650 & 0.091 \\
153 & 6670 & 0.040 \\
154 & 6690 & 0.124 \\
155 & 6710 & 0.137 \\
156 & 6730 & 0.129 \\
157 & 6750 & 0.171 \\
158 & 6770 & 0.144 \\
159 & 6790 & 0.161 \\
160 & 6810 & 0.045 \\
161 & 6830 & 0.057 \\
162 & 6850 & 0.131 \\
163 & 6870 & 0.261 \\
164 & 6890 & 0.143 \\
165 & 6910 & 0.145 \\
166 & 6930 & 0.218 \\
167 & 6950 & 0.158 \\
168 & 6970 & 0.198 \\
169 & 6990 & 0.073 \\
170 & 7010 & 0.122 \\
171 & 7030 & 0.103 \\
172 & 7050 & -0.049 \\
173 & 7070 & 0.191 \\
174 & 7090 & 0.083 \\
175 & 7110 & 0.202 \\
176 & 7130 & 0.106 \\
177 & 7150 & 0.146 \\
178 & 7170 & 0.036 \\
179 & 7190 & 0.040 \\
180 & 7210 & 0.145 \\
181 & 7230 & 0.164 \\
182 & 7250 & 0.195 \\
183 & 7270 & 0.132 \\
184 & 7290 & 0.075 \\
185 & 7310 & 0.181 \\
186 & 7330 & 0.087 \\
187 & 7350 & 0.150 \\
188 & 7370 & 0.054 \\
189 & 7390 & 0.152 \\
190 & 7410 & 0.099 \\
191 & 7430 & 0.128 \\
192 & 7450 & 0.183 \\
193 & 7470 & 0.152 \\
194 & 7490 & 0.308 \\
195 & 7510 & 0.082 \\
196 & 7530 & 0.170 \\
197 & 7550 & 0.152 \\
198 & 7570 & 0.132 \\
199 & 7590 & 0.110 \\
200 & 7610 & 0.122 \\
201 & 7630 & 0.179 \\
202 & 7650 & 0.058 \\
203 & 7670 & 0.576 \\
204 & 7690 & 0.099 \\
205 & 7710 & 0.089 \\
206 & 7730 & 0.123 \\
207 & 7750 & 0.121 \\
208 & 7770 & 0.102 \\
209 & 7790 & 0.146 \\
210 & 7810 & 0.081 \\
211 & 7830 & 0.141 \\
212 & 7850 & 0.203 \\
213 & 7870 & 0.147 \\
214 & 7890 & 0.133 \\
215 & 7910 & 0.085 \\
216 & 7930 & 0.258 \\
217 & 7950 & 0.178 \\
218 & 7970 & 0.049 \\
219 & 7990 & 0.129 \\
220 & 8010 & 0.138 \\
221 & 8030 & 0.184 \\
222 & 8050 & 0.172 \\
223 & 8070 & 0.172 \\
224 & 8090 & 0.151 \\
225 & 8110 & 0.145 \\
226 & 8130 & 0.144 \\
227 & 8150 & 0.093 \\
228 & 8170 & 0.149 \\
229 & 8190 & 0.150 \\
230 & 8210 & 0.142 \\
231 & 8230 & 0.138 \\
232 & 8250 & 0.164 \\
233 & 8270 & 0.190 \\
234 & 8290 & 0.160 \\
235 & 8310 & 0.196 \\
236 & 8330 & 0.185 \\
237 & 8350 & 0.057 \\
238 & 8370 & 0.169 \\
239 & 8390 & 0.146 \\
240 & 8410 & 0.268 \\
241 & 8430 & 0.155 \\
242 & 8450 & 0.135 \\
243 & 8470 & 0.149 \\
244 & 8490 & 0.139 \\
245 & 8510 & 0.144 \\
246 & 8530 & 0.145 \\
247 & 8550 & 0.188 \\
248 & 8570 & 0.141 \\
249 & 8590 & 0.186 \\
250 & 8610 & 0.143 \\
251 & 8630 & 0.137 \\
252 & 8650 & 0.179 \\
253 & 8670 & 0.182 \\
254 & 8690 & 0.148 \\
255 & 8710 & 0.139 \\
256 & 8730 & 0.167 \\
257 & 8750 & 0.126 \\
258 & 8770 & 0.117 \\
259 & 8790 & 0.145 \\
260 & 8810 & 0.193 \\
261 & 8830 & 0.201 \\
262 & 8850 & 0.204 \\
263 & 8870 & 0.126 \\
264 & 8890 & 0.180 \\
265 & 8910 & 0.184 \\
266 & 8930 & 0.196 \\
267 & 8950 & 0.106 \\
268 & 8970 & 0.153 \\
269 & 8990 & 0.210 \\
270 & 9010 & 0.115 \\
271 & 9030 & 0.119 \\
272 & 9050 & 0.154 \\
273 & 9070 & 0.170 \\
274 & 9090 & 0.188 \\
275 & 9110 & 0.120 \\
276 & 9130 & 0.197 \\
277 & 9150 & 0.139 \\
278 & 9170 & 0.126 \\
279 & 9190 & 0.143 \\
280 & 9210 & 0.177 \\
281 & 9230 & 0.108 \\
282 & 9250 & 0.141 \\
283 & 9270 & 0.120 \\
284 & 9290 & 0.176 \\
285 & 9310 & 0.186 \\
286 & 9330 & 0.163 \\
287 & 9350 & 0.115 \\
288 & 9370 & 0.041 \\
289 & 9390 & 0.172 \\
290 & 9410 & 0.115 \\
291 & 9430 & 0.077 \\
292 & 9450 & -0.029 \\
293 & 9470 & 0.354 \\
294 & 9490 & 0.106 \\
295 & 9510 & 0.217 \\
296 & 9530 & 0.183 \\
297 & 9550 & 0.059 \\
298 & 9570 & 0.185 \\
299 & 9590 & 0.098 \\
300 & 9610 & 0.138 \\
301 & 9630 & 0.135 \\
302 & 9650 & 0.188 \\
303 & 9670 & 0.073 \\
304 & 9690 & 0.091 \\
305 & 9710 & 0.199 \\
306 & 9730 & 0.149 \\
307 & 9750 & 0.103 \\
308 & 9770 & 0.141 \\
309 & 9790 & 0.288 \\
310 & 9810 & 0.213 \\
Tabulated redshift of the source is 1.06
